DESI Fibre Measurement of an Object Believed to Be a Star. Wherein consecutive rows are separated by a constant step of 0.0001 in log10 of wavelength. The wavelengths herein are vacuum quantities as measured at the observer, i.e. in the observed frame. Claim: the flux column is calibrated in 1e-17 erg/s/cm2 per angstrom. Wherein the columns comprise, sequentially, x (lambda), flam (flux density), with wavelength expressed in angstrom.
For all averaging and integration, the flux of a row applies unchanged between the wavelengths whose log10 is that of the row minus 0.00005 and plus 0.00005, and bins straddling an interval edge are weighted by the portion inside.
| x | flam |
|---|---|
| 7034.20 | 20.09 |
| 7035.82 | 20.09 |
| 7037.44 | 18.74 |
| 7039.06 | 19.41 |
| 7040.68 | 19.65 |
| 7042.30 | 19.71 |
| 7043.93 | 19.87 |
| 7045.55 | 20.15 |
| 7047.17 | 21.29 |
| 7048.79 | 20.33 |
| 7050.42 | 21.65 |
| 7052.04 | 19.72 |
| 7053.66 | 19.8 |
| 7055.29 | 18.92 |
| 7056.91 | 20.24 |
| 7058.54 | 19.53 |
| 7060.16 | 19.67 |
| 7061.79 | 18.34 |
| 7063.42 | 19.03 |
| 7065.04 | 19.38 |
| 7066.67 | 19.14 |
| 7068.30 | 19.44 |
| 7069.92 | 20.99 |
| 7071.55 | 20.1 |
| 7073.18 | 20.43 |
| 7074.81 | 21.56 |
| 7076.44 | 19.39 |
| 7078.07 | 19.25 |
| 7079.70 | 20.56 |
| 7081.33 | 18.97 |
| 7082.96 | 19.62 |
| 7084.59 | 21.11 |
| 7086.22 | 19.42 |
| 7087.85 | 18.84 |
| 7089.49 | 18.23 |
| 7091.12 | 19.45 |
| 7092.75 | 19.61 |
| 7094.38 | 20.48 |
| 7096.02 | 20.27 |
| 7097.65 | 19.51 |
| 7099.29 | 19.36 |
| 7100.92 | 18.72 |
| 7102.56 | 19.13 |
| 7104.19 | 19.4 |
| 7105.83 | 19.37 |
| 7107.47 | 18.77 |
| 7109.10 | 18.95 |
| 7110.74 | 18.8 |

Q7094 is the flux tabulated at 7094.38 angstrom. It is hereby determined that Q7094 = 20.48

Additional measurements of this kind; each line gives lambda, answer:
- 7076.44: 19.39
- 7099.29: 19.36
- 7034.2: 20.09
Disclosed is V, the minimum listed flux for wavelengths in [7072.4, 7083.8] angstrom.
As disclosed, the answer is 18.97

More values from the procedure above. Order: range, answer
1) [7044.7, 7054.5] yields 19.72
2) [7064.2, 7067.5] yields 19.14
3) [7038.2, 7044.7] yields 19.41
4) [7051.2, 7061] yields 18.92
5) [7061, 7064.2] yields 18.34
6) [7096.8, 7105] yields 18.72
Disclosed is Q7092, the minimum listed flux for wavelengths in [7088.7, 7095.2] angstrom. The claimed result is 18.23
